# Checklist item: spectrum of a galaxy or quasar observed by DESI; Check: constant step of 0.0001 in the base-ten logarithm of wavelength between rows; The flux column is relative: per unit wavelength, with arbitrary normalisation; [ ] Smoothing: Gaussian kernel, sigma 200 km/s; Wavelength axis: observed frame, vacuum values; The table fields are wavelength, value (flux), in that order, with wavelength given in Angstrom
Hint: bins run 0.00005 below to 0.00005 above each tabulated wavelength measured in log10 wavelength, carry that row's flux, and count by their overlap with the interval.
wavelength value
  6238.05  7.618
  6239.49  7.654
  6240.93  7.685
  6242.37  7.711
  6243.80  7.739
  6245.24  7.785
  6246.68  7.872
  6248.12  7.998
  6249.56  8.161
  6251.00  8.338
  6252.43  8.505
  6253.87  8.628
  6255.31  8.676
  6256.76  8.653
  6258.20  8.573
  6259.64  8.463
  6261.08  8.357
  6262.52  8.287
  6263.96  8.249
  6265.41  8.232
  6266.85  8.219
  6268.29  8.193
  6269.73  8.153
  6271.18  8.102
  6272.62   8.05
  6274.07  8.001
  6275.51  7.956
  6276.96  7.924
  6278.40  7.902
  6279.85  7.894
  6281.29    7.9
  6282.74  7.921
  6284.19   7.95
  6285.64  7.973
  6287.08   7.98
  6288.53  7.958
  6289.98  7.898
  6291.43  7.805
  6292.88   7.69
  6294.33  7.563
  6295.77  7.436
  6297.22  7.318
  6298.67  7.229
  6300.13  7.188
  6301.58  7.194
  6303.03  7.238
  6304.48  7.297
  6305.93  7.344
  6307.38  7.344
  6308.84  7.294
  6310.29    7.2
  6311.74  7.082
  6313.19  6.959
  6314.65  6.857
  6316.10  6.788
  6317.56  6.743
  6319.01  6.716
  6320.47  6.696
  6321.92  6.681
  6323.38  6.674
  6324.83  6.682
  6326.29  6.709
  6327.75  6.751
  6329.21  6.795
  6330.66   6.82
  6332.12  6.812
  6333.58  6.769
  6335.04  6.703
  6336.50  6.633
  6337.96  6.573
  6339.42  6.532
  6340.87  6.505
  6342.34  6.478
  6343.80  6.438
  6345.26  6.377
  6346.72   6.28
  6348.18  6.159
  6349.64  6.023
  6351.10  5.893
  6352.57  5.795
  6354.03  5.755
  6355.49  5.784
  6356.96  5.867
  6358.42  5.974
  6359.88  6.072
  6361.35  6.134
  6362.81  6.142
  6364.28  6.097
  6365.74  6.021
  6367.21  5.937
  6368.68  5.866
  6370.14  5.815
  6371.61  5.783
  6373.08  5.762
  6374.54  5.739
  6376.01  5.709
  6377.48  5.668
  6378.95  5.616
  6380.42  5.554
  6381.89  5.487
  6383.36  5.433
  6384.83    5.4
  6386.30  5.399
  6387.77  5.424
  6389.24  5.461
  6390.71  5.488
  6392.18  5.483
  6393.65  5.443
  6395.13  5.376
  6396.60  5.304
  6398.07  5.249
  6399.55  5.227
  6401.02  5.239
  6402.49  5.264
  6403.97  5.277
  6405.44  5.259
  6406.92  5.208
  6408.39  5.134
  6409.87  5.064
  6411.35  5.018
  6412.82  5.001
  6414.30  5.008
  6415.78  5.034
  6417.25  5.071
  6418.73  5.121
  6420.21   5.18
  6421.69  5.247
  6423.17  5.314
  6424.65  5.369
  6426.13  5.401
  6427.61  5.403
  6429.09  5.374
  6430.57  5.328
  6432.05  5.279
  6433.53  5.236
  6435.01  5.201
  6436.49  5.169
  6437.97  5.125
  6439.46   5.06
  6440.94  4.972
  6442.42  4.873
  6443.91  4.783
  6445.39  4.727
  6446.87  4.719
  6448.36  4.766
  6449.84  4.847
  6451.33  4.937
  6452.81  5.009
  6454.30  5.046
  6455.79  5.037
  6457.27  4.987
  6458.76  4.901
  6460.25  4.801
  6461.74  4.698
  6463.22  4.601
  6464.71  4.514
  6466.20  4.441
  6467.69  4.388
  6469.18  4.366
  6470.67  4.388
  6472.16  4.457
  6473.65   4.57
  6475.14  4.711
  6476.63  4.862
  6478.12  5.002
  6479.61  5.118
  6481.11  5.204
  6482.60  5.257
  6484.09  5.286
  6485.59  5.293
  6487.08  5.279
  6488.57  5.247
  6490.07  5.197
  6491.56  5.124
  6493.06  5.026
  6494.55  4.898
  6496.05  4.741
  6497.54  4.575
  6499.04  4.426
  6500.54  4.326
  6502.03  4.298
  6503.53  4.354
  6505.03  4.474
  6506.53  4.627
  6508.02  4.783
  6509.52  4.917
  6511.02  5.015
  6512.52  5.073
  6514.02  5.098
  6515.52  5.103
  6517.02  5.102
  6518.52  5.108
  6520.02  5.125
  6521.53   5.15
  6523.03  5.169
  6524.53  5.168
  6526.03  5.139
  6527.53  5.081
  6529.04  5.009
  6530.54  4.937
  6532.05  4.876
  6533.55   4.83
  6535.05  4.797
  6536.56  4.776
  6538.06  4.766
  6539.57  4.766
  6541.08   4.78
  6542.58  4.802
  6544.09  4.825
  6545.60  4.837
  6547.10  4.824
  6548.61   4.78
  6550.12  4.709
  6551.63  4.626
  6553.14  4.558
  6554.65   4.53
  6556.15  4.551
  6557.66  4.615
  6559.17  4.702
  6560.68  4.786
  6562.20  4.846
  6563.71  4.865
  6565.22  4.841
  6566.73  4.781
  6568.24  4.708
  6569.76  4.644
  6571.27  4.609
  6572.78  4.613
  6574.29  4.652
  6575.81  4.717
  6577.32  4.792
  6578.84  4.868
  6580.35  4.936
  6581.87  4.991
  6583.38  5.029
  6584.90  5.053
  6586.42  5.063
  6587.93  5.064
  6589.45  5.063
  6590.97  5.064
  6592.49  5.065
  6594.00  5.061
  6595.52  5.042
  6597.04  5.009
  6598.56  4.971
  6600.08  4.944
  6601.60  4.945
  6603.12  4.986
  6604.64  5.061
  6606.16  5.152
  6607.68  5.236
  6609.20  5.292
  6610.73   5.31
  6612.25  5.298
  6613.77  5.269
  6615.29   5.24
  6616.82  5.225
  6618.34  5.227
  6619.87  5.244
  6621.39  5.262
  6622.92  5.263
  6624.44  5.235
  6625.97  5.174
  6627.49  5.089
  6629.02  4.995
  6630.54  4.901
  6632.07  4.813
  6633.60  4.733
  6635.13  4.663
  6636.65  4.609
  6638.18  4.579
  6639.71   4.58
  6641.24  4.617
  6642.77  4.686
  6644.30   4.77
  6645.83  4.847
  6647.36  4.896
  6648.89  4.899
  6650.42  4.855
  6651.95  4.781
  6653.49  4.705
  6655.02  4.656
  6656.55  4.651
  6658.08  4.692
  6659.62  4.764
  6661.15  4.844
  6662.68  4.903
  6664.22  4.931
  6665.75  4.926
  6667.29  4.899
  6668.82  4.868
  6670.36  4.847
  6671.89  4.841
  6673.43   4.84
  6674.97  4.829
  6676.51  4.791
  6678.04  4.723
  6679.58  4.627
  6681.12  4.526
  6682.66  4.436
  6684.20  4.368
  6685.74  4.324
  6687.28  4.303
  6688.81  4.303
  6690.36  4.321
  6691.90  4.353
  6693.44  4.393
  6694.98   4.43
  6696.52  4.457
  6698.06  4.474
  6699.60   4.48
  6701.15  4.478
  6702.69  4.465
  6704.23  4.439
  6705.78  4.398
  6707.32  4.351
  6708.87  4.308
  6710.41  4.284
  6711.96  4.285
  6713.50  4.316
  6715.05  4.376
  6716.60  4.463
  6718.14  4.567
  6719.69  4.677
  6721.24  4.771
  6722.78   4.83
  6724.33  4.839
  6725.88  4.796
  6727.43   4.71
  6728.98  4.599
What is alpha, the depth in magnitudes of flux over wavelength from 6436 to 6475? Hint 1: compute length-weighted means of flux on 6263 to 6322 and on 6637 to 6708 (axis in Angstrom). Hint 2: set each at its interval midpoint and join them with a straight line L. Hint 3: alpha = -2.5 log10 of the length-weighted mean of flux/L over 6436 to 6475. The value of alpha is 0.30 mag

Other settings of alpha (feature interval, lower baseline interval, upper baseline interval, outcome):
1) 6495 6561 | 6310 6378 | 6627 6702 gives 0.12 mag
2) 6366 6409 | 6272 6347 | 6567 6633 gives 0.20 mag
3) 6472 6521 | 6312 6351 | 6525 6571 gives 0.07 mag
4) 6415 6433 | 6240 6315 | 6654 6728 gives 0.26 mag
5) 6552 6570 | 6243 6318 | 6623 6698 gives 0.18 mag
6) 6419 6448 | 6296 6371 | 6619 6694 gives 0.17 mag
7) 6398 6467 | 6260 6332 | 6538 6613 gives 0.23 mag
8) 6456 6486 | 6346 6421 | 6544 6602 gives 0.09 mag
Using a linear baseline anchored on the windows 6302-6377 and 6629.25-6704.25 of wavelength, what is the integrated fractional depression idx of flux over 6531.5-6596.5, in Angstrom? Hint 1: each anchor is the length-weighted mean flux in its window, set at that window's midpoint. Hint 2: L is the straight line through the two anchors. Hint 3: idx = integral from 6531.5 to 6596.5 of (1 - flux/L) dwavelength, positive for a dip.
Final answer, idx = 5.0 Angstrom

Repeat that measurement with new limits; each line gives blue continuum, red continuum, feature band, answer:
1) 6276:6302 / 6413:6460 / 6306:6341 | 1.4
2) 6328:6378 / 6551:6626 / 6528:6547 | 1.4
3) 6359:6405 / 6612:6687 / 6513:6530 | 0.3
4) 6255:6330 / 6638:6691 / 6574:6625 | 1.1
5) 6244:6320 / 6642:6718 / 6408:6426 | 4.2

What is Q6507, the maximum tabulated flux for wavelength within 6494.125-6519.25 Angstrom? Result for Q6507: 5.108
